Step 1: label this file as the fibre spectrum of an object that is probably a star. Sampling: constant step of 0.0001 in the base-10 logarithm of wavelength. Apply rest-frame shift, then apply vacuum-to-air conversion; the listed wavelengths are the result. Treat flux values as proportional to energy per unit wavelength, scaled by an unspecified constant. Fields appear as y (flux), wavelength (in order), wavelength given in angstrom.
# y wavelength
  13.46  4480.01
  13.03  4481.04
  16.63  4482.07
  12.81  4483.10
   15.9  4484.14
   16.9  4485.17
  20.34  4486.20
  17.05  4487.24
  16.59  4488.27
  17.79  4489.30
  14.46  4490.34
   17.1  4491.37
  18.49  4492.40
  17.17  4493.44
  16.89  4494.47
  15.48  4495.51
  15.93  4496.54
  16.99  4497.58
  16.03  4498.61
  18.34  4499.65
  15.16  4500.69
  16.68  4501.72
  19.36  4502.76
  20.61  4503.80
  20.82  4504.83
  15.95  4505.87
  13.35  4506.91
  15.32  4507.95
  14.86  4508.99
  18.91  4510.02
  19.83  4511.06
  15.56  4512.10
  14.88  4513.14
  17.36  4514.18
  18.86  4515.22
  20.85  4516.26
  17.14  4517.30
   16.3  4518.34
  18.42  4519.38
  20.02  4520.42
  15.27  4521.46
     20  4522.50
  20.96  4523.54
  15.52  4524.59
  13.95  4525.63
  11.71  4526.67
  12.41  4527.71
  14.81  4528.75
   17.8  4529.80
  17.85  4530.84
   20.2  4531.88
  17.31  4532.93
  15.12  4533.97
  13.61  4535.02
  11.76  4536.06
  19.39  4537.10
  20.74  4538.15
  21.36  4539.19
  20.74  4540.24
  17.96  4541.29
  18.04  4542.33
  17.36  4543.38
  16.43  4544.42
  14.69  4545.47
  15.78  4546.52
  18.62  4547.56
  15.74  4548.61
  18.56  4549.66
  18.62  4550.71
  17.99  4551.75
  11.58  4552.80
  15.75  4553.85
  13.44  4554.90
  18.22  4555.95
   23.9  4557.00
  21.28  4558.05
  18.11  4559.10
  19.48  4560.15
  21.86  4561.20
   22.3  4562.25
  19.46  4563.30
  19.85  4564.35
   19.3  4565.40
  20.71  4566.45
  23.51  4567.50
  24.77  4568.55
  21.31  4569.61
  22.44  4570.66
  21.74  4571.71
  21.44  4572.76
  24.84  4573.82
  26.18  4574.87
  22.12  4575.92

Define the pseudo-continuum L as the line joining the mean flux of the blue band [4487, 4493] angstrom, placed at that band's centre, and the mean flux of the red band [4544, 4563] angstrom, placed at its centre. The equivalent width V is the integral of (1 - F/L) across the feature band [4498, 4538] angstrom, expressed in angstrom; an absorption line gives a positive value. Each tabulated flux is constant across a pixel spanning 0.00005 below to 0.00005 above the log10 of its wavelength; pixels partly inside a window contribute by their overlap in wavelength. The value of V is 1.0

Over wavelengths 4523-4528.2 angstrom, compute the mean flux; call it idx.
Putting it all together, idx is 14.9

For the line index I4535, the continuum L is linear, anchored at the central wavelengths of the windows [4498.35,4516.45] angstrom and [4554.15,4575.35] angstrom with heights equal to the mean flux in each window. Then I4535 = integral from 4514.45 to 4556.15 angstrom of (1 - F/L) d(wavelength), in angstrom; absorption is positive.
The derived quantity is 4.61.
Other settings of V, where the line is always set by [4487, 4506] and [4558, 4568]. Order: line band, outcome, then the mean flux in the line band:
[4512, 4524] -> 0.18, 18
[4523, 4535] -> 1.79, 16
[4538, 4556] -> 2.30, 17.2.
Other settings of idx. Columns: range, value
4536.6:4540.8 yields 20.5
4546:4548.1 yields 17.2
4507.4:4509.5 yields 15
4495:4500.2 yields 16.5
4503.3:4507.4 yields 17.7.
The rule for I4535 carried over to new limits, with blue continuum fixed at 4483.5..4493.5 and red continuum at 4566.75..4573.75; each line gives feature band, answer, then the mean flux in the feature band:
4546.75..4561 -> 2.4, 17.8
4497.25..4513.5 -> 1.1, 17.1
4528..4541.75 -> 1.9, 17.5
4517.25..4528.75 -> 1.8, 16.4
